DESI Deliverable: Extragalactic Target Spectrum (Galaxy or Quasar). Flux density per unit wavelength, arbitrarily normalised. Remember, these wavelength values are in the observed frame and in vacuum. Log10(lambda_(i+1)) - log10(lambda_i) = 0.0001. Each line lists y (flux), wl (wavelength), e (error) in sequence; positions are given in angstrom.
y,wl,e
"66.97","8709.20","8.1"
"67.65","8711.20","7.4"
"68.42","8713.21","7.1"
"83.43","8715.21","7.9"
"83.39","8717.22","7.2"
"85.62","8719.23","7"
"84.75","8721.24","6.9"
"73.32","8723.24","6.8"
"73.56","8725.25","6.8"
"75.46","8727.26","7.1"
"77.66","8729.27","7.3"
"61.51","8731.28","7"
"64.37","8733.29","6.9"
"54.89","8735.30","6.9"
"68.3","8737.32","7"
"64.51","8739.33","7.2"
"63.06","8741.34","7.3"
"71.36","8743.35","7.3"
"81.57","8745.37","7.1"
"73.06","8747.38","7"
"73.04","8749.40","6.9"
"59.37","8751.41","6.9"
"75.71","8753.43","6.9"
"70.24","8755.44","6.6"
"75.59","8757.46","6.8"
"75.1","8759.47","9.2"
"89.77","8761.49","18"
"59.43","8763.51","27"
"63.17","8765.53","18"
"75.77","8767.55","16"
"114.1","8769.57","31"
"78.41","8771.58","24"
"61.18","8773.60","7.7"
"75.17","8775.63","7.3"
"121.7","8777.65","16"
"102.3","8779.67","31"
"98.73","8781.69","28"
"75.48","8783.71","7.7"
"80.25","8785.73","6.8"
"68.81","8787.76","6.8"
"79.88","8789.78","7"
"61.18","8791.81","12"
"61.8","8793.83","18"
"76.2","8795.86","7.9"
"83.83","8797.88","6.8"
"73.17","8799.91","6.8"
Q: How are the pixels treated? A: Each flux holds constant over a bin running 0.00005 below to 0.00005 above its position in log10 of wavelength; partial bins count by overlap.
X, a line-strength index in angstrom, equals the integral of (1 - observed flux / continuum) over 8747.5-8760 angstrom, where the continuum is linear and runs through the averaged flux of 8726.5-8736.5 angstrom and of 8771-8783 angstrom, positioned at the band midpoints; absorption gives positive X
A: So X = 1.0 angstrom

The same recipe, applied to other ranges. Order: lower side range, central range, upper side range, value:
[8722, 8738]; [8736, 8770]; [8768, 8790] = 2.0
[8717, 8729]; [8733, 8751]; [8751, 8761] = 1.7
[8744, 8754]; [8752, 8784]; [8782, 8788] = -2.6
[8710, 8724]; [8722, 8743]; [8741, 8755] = 1.9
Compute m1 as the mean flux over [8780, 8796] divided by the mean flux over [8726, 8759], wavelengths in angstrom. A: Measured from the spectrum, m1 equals 1.1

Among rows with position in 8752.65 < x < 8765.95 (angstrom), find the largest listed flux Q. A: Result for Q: 89.77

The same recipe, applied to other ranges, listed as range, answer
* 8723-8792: 121.7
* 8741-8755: 81.57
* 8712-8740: 85.62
